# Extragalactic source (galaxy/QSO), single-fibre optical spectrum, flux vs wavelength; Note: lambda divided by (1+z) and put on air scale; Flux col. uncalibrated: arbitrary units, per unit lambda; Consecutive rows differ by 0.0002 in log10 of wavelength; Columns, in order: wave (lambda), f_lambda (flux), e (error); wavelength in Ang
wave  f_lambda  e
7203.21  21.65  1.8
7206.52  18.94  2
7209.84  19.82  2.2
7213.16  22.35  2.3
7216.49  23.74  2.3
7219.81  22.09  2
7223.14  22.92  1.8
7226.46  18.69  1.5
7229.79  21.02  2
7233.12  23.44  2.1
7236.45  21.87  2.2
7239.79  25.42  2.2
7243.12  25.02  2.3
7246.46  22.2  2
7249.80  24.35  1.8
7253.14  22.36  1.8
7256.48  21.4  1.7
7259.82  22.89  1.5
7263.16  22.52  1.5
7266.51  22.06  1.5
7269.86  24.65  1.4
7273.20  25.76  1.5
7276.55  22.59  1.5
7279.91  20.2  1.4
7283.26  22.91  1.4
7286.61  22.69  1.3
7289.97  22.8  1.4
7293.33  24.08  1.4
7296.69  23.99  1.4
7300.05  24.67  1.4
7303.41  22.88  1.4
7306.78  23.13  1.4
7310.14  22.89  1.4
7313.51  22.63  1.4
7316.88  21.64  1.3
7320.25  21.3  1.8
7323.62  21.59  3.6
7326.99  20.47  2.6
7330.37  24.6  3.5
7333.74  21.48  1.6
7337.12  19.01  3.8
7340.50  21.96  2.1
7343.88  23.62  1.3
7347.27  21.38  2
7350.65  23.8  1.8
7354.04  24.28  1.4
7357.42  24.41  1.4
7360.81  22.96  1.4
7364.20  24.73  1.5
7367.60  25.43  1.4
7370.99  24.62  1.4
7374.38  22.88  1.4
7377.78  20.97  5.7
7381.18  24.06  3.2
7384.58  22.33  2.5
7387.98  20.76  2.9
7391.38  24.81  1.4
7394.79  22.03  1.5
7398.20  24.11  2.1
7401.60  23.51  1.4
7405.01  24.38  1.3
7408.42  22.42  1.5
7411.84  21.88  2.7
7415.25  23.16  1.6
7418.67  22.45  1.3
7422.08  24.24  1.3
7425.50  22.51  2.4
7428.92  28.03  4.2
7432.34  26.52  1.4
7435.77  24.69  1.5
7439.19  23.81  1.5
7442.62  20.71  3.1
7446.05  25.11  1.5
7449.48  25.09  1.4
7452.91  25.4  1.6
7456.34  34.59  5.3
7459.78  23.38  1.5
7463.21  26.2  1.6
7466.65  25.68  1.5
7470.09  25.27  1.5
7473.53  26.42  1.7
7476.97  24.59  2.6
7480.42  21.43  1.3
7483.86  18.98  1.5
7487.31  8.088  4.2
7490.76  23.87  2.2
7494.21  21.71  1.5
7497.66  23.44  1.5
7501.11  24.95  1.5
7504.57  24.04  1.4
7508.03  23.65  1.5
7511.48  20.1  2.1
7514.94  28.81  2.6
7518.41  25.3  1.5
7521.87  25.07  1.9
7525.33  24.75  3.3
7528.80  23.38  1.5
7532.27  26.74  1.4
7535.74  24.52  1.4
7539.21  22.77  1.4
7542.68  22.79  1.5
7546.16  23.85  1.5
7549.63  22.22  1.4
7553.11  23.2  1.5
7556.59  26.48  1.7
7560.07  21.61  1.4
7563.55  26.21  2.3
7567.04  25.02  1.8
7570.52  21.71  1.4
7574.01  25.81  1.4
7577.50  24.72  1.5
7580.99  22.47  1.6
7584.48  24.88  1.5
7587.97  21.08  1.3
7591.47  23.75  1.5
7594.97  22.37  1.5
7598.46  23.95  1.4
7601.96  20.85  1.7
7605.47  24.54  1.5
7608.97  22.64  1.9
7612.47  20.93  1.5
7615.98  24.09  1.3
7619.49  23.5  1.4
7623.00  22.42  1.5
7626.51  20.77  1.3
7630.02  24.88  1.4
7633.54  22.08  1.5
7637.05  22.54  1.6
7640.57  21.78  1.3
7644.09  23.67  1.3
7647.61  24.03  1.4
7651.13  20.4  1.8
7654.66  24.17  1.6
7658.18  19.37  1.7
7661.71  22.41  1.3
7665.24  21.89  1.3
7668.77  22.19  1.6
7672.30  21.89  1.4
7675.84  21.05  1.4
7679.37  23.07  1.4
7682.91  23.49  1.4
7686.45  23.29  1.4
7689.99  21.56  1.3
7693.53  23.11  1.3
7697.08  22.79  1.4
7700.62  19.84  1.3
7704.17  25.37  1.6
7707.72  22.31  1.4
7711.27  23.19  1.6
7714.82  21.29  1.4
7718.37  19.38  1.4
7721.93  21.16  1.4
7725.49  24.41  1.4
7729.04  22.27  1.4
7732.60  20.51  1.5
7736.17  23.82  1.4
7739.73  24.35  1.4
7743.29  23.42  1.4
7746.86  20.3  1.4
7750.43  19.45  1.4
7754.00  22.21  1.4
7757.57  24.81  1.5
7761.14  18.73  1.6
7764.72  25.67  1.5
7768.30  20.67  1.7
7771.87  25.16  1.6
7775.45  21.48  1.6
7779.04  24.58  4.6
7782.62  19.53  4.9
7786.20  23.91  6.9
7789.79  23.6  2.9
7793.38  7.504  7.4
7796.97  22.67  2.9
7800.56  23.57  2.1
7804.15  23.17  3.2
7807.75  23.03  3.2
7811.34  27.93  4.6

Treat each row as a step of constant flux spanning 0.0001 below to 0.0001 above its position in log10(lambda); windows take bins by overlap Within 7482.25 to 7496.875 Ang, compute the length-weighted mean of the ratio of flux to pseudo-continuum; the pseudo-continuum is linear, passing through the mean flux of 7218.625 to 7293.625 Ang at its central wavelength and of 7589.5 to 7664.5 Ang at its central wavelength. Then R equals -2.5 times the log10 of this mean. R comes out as 0.22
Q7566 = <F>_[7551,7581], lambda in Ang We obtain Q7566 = 24.2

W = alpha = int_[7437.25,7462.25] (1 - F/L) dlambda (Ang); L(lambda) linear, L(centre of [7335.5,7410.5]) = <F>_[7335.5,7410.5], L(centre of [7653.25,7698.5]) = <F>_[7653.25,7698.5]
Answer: -2.8 Ang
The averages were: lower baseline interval 23.1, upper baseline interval 22.3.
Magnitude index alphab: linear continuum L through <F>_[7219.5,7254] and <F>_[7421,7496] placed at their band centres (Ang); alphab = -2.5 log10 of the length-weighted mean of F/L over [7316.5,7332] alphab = 0.06 mag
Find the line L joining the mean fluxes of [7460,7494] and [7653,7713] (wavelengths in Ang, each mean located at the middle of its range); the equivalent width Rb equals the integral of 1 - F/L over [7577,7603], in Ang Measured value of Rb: -0.7 Ang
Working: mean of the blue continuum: 22.3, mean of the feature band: 23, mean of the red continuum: 22.4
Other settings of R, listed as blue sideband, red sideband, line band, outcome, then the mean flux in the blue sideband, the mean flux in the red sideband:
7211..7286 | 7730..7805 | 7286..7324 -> -0.013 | 22.7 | 21.8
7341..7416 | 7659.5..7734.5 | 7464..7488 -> 0.034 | 23.3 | 22.2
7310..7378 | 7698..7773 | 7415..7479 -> -0.117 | 22.7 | 22.3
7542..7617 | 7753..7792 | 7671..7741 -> 0.024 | 23.4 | 22.6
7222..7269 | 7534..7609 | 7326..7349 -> 0.051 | 22.6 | 23.5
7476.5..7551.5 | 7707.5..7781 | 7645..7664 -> 0.021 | 22.9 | 22.3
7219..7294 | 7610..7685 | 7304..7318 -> 0.005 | 22.8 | 22.4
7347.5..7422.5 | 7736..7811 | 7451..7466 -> -0.180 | 23.3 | 22.1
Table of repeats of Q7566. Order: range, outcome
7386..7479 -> 24.5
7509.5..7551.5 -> 24.2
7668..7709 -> 22.5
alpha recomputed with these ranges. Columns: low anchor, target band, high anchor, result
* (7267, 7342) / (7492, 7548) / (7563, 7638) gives -2.6 Ang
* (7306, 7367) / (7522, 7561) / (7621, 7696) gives -2.6 Ang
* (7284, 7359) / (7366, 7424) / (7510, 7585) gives 0.0 Ang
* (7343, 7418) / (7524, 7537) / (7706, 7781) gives -1.1 Ang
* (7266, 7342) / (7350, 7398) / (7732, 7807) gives -2.0 Ang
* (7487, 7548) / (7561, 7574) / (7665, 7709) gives -0.6 Ang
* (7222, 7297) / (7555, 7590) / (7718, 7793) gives -2.5 Ang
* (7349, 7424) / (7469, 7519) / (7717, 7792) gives 0.9 Ang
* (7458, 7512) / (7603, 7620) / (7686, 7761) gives -0.4 Ang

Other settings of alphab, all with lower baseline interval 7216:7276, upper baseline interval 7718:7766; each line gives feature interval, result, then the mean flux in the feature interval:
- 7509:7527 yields -0.10 mag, 24.8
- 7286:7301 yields -0.04 mag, 23.7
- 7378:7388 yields 0.01 mag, 22.4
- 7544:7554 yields -0.03 mag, 23.1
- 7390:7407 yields -0.05 mag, 23.7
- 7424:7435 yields -0.14 mag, 25.7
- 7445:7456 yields -0.17 mag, 26.4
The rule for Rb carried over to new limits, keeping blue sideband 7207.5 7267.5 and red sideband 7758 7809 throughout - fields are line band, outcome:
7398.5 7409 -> -0.68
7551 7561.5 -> -0.84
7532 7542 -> -0.97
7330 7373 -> -1.81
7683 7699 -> -0.66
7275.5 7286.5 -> 0.19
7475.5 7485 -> 0.15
